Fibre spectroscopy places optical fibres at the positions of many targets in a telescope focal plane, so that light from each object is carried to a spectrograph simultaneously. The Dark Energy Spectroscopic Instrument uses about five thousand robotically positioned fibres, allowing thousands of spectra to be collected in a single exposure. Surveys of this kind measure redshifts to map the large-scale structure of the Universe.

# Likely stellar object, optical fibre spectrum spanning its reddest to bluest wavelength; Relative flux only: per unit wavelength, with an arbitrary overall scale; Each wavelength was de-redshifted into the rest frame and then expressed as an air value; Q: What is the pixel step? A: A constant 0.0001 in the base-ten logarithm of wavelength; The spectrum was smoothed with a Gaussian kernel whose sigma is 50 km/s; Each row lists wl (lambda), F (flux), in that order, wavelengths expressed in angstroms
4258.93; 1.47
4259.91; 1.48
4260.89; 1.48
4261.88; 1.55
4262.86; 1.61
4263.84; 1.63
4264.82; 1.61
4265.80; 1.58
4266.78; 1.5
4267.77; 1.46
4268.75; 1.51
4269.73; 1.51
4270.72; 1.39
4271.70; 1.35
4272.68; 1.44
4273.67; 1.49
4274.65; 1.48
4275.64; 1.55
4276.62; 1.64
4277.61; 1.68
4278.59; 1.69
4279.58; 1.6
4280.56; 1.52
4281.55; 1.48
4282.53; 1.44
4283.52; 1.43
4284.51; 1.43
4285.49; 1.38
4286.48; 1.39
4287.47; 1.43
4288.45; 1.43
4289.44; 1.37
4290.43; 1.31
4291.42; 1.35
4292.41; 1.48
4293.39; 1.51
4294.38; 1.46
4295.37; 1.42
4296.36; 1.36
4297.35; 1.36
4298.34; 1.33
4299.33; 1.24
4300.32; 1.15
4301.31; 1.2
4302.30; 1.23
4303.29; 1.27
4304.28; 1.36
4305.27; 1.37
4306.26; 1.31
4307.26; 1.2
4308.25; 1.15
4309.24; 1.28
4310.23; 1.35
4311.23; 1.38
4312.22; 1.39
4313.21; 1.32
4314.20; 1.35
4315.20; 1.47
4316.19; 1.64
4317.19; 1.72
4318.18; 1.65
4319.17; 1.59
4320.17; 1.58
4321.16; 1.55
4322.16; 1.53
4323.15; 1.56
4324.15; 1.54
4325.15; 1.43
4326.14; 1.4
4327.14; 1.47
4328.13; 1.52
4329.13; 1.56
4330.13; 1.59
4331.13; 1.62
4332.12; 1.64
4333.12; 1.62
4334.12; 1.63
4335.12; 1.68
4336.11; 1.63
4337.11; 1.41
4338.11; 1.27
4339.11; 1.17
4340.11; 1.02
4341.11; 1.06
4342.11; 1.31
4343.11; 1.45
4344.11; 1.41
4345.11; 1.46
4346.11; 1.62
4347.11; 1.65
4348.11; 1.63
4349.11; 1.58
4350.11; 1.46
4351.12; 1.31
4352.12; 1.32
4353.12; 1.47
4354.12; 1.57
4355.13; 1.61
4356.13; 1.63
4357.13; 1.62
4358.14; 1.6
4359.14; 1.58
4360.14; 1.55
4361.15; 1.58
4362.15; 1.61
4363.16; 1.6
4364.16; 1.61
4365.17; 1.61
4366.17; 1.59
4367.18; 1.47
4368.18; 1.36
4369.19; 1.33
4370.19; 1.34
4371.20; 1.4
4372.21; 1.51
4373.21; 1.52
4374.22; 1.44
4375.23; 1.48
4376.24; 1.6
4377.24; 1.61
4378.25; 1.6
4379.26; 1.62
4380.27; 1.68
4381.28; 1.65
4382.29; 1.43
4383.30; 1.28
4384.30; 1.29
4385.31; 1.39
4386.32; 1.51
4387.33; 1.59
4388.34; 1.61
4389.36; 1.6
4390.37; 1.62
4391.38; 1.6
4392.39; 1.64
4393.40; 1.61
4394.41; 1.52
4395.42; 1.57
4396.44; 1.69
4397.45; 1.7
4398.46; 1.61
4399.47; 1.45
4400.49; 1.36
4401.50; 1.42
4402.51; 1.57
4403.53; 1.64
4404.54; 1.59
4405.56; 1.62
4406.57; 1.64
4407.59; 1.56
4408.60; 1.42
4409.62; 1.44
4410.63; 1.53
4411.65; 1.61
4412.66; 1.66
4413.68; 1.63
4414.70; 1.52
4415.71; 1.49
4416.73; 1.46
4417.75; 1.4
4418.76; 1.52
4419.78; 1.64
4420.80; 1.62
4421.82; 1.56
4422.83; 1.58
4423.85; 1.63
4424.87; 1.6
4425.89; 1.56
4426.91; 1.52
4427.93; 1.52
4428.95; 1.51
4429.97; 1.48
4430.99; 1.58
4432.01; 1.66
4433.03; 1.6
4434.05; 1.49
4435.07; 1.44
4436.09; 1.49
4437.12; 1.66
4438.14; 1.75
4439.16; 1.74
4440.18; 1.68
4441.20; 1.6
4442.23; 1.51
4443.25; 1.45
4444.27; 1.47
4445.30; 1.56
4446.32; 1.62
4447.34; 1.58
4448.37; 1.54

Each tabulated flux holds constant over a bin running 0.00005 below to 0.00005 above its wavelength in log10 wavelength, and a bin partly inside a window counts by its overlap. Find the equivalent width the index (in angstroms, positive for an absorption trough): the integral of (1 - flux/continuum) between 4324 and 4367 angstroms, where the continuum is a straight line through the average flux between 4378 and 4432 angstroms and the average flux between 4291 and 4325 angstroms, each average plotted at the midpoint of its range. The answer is -1.3 angstroms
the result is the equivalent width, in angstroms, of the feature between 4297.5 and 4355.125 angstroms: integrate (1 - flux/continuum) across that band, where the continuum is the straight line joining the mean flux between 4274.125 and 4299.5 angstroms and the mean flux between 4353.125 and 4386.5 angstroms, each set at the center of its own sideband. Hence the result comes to 2.07 angstroms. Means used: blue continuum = 1.46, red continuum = 1.52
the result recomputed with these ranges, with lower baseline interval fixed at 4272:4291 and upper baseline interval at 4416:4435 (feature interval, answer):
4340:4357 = 0.6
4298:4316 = 2.3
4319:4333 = -0.4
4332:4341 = 0.5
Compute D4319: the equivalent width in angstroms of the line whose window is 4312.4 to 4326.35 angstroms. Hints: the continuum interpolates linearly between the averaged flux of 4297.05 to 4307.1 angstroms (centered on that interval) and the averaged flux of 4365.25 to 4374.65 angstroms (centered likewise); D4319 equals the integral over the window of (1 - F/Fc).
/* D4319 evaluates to -2.1 angstroms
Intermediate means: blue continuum 1.28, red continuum 1.45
